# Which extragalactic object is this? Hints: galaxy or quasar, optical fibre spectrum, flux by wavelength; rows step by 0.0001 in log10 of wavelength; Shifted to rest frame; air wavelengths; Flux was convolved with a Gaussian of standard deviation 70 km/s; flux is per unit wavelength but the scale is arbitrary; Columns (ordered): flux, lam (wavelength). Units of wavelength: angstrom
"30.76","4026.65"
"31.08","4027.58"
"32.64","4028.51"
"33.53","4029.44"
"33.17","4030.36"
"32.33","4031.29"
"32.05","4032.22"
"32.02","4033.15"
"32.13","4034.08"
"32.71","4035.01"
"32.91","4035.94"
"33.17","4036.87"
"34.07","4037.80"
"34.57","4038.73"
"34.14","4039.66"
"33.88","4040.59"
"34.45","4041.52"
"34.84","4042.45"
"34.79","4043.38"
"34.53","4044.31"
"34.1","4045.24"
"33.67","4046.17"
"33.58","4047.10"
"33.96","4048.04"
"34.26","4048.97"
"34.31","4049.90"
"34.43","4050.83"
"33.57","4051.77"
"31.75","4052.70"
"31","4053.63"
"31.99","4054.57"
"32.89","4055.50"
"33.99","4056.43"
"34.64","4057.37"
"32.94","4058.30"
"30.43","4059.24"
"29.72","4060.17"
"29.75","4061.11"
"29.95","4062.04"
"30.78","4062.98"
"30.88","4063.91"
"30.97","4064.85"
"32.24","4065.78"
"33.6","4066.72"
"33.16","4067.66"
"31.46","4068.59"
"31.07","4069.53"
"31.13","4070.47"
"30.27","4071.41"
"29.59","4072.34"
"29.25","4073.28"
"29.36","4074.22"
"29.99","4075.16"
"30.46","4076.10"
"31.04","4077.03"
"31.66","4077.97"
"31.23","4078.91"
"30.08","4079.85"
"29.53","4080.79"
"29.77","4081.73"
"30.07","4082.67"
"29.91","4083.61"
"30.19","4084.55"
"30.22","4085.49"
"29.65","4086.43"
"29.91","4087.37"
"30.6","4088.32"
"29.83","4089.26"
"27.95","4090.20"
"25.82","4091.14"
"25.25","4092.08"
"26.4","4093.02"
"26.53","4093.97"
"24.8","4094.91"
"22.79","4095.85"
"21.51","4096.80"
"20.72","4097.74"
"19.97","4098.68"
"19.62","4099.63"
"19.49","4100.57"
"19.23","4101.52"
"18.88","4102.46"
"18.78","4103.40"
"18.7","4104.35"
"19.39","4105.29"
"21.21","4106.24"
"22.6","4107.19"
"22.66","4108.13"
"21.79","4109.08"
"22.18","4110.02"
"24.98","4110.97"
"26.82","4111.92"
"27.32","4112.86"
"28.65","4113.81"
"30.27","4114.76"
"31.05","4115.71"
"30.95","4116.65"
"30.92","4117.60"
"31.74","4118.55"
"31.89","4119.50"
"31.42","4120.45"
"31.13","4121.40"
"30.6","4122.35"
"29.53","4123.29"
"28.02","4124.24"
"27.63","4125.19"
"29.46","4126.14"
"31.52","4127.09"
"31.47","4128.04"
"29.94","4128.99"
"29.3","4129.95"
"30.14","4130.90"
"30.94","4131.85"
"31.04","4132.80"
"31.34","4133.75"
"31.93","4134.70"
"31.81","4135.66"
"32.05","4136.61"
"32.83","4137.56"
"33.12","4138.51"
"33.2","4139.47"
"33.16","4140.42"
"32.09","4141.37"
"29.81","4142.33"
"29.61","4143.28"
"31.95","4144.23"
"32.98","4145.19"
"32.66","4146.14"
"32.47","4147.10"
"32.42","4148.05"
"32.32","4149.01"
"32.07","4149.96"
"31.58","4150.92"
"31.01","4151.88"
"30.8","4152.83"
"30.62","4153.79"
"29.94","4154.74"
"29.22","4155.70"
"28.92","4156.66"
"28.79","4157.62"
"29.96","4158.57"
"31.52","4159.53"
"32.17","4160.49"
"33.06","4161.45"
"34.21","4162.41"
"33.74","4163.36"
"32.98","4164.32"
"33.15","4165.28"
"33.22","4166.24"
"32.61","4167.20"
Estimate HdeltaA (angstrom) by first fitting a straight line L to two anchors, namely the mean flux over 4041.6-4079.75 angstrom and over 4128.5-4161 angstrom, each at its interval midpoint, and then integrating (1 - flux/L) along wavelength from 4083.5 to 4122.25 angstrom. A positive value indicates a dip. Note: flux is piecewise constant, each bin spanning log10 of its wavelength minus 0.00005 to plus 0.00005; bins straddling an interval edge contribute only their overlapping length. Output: 7.3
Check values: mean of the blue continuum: 32.1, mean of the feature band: 25.7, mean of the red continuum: 31.3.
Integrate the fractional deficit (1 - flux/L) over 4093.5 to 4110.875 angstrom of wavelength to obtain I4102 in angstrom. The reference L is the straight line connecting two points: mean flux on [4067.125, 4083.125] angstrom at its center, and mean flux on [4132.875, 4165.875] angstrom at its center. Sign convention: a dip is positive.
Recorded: 5.5 angstrom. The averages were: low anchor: 30.5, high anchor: 31.7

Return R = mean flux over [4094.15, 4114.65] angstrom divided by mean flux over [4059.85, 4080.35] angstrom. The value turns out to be 0.7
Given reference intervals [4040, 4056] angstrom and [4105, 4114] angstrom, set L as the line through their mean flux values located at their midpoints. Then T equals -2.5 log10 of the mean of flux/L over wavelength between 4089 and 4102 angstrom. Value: 0.11 mag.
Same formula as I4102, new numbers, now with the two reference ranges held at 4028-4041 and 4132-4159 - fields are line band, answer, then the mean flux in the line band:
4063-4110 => 7.8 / 26.9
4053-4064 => 0.4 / 31.6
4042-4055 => -0.3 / 33.6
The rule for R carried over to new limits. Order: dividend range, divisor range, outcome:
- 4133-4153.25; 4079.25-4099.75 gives 1.18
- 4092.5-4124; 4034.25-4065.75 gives 0.76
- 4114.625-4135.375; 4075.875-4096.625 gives 1.07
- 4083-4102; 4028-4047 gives 0.76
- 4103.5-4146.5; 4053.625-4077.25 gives 0.93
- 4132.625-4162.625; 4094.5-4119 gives 1.33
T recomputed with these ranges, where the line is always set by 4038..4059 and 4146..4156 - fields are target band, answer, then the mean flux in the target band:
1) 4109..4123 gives 0.112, 29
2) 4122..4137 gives 0.050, 30.4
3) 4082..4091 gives 0.110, 29.7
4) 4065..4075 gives 0.073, 31.1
